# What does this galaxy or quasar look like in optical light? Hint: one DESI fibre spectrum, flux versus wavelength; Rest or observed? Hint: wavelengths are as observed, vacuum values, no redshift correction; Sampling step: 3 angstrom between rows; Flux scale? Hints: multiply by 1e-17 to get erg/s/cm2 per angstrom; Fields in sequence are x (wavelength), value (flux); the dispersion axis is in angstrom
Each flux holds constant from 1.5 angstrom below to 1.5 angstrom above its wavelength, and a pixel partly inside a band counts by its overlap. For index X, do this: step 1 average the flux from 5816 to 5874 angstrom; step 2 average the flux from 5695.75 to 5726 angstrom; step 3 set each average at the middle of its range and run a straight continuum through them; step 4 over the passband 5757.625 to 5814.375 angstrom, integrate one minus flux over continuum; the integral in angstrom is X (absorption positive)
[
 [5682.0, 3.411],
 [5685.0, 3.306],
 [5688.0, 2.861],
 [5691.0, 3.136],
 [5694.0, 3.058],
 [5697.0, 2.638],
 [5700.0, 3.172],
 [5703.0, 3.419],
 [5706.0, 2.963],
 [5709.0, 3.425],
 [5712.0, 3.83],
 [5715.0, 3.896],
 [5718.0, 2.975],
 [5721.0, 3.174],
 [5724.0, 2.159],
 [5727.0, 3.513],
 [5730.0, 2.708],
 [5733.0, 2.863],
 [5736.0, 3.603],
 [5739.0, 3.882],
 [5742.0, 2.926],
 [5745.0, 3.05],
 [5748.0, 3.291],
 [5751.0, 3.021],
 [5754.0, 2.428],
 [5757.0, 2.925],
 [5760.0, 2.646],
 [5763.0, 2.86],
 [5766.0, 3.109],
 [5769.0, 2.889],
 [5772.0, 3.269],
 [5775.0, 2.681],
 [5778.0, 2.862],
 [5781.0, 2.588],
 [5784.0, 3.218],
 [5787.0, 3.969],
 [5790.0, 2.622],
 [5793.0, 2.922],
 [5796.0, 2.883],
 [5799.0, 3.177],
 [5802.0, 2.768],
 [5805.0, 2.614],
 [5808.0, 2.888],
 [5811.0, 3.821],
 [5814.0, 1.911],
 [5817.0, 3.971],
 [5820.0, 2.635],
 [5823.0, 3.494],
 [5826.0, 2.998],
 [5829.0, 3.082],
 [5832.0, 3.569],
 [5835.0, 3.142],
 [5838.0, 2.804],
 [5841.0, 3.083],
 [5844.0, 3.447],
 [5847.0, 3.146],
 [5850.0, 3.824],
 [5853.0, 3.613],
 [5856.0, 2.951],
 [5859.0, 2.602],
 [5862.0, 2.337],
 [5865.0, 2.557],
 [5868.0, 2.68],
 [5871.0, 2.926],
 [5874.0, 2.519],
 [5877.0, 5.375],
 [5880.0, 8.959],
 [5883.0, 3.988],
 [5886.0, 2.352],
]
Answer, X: 3.05 angstrom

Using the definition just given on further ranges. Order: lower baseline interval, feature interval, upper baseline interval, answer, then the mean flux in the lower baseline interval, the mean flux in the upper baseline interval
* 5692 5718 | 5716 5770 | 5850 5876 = 2.94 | 3.28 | 2.88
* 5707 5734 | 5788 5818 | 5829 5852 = 2.68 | 3.17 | 3.28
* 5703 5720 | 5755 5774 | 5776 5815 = 1.16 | 3.41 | 2.95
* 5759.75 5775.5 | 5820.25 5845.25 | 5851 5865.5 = -2.46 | 2.94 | 2.86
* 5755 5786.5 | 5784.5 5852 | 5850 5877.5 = -3.50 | 2.93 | 3.02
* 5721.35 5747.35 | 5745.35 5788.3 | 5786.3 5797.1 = 1.21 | 3.1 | 3.04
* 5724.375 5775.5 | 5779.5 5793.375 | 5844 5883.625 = 0.63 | 3.03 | 3.64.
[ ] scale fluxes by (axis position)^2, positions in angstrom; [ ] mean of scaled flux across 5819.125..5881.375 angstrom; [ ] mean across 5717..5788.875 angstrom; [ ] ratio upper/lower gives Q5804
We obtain 1.17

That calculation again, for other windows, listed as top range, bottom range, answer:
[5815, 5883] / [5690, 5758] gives 1.15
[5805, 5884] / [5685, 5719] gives 1.10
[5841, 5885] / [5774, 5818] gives 1.24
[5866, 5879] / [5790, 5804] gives 1.26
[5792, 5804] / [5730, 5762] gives 0.98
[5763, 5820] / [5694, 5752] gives 0.96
